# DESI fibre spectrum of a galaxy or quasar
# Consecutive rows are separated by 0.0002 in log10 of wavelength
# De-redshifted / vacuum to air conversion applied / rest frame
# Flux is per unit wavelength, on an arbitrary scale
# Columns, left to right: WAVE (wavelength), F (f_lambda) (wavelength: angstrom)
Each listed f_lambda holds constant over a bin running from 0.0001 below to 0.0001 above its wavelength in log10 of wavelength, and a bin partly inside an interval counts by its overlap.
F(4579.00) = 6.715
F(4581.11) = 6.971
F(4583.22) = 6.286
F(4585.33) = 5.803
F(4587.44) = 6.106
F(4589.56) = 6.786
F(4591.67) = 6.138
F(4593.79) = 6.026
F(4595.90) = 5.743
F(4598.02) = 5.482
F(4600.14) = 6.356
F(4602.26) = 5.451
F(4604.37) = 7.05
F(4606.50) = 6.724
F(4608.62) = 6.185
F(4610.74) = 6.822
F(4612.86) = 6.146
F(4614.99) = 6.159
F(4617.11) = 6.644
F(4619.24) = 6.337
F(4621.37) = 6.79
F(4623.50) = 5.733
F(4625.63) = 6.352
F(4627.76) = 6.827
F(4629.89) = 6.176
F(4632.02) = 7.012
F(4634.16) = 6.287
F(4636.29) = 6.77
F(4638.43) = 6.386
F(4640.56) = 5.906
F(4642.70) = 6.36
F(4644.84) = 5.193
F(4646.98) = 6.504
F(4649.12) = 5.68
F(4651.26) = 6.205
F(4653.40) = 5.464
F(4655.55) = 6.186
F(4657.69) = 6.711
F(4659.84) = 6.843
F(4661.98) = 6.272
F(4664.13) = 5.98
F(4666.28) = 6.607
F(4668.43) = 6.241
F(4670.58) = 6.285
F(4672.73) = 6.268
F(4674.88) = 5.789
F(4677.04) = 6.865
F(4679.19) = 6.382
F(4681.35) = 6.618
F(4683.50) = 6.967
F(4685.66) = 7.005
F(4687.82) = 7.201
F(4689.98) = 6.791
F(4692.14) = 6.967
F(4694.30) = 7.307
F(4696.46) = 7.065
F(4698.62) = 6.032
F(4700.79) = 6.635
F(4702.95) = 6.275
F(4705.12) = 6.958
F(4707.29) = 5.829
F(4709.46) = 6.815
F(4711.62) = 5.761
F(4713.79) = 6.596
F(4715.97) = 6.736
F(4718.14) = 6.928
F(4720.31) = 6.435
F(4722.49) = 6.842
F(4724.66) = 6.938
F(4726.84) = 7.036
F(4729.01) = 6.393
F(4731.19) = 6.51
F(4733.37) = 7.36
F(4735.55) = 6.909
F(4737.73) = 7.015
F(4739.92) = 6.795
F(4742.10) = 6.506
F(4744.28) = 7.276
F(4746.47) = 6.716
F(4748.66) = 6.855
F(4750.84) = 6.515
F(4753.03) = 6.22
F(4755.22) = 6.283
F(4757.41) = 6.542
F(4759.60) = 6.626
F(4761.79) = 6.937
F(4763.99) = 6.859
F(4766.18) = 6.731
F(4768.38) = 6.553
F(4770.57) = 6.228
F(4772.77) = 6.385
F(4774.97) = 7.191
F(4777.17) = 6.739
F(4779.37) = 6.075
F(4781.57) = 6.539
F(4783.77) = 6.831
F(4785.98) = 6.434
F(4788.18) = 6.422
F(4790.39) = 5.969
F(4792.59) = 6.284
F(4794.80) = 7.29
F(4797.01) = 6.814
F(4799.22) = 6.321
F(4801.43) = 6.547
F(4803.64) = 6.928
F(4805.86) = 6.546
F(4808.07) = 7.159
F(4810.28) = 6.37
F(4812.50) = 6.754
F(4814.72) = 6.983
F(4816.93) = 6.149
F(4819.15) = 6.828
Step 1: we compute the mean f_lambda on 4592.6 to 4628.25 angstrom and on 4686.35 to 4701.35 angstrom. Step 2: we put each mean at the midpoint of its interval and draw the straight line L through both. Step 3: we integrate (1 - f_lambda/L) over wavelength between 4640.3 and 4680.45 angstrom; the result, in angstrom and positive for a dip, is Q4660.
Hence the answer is 2.6 angstrom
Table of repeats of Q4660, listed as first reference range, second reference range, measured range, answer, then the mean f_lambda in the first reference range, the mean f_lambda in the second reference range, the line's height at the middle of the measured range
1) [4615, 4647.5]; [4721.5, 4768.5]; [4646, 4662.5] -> 0.5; 6.34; 6.75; 6.43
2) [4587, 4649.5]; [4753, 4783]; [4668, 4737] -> -2.2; 6.28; 6.58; 6.45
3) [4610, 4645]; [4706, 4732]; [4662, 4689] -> -0.1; 6.37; 6.57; 6.48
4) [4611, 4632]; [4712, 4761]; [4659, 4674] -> 0.4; 6.4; 6.72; 6.53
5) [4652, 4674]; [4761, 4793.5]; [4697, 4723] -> -0.4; 6.28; 6.54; 6.39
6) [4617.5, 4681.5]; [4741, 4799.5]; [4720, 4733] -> -0.5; 6.3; 6.6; 6.49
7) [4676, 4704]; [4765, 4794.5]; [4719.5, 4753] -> -0.7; 6.78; 6.51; 6.64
